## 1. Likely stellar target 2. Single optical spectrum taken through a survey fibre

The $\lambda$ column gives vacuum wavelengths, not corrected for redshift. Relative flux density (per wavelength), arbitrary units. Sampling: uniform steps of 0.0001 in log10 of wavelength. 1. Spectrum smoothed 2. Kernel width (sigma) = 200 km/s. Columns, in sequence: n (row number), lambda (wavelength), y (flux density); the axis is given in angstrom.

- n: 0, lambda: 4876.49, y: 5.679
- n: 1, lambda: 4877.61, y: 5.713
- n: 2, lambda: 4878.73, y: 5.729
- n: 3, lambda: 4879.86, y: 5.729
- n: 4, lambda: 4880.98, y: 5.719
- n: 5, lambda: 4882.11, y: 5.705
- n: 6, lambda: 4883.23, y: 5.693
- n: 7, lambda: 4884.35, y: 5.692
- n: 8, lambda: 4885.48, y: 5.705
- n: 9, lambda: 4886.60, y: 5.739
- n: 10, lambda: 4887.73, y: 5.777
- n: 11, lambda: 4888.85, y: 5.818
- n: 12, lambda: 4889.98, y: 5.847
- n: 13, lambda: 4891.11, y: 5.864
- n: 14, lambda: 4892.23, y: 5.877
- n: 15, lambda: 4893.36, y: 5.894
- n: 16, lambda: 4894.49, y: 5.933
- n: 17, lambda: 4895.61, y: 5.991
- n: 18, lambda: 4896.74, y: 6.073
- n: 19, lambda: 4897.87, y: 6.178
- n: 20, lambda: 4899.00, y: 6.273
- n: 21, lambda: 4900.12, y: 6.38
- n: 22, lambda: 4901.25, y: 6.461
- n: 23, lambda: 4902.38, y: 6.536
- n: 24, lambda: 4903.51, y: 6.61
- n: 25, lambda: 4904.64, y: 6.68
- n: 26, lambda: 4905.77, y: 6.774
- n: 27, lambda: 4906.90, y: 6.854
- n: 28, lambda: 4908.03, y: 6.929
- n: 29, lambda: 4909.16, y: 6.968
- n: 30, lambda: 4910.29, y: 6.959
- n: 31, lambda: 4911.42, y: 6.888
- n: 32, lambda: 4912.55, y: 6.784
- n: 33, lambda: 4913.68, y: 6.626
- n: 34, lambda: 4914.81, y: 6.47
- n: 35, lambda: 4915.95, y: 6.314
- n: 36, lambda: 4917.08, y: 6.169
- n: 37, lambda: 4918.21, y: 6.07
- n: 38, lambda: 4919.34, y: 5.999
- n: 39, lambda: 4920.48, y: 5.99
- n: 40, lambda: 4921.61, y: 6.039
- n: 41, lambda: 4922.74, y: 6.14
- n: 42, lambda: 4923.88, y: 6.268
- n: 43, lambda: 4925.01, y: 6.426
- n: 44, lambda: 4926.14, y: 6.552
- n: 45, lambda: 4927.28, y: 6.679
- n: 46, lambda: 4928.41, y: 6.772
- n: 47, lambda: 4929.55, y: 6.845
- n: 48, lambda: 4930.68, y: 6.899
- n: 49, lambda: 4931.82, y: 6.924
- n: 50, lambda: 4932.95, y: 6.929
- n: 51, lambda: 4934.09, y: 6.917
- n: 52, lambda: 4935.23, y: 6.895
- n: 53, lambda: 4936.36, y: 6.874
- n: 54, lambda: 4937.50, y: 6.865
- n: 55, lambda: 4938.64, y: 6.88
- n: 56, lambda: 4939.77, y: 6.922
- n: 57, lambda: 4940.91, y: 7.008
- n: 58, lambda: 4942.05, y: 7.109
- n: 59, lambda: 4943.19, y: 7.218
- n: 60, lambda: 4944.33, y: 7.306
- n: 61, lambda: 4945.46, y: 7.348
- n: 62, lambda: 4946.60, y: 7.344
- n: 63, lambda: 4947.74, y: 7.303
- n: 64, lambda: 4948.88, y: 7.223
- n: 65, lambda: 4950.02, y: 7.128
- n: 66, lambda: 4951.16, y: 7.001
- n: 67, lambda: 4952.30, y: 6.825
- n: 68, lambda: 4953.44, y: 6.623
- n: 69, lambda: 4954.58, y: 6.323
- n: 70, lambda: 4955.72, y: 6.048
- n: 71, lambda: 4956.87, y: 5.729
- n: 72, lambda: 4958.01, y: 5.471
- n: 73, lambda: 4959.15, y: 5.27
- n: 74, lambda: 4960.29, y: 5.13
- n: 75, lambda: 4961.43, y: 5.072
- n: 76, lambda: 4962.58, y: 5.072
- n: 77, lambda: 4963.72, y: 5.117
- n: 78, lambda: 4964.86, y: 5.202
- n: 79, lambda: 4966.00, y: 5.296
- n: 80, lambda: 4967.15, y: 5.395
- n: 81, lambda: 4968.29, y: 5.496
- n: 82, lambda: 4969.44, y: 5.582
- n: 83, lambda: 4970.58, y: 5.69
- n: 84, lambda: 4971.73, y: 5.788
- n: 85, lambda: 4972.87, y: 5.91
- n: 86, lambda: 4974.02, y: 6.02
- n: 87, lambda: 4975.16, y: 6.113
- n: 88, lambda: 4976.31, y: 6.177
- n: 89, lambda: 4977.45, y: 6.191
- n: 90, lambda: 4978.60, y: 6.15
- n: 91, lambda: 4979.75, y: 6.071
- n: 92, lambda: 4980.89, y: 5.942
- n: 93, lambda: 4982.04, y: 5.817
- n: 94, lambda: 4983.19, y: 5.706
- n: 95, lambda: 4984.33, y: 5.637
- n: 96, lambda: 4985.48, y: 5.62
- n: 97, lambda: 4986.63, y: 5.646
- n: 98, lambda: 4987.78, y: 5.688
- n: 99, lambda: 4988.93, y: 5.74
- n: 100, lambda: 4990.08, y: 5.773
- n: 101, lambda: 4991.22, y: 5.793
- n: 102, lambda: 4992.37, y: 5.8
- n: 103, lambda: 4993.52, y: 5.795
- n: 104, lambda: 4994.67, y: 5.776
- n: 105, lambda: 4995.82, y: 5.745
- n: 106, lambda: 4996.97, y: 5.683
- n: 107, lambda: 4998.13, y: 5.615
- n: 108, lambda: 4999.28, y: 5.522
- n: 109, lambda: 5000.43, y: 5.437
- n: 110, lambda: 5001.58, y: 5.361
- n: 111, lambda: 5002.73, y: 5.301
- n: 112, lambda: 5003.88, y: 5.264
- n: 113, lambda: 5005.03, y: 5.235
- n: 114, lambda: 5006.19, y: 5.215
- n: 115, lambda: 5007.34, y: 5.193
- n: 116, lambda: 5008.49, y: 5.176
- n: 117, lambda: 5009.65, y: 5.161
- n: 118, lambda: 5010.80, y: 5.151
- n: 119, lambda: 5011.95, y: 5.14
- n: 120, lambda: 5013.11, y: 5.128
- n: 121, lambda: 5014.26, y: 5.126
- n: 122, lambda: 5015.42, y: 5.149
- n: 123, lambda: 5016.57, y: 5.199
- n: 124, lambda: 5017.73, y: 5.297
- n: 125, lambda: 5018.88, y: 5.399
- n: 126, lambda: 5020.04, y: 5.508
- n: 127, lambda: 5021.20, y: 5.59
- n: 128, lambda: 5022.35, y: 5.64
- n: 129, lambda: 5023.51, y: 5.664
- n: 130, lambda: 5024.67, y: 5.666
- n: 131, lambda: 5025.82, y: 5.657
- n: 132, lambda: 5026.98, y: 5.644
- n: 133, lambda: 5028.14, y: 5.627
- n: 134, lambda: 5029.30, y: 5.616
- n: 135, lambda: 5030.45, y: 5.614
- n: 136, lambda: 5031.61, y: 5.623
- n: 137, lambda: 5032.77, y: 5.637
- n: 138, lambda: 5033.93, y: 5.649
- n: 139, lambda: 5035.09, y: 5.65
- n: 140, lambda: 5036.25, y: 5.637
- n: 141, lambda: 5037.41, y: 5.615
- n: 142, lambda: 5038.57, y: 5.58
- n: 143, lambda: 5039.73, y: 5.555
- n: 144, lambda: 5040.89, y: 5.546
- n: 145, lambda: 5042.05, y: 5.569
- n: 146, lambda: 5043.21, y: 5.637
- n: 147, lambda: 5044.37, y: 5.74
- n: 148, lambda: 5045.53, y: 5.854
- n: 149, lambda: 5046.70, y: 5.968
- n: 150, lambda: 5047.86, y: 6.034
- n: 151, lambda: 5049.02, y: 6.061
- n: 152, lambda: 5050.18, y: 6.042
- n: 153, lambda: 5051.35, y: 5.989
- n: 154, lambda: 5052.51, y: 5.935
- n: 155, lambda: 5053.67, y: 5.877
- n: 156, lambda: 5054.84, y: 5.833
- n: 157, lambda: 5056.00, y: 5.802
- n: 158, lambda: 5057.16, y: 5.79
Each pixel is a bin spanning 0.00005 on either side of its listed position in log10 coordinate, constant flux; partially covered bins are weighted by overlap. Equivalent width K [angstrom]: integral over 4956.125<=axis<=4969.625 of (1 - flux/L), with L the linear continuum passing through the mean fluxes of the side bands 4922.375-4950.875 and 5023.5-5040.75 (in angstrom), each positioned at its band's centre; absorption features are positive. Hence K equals 2.6 angstrom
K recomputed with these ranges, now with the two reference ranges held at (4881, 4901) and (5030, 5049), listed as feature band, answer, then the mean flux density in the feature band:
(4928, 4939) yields -1.9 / 6.88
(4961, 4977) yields 0.6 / 5.58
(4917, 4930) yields -1.0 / 6.33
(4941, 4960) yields -2.8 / 6.69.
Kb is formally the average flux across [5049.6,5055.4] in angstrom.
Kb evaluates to 5.93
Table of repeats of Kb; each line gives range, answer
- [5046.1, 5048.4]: 5.98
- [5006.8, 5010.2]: 5.17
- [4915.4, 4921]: 6.11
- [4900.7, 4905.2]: 6.57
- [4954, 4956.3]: 6.17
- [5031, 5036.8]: 5.63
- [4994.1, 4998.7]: 5.69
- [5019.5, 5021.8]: 5.56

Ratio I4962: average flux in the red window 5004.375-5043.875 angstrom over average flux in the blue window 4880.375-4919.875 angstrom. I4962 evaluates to 0.9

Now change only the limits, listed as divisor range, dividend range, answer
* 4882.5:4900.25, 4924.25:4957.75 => 1.16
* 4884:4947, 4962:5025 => 0.85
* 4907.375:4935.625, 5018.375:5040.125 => 0.85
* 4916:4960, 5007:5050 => 0.84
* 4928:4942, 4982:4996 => 0.83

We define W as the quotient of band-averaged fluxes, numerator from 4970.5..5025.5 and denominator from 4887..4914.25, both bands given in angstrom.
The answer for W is 0.88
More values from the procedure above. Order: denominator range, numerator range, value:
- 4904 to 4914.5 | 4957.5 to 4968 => 0.77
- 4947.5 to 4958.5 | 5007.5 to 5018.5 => 0.79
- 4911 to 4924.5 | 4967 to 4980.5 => 0.94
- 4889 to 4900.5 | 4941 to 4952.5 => 1.19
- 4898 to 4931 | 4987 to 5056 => 0.86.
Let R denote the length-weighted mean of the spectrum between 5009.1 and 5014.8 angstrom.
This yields 5.15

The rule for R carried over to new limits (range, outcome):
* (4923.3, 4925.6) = 6.35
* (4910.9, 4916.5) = 6.61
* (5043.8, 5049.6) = 5.93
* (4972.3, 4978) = 6.09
